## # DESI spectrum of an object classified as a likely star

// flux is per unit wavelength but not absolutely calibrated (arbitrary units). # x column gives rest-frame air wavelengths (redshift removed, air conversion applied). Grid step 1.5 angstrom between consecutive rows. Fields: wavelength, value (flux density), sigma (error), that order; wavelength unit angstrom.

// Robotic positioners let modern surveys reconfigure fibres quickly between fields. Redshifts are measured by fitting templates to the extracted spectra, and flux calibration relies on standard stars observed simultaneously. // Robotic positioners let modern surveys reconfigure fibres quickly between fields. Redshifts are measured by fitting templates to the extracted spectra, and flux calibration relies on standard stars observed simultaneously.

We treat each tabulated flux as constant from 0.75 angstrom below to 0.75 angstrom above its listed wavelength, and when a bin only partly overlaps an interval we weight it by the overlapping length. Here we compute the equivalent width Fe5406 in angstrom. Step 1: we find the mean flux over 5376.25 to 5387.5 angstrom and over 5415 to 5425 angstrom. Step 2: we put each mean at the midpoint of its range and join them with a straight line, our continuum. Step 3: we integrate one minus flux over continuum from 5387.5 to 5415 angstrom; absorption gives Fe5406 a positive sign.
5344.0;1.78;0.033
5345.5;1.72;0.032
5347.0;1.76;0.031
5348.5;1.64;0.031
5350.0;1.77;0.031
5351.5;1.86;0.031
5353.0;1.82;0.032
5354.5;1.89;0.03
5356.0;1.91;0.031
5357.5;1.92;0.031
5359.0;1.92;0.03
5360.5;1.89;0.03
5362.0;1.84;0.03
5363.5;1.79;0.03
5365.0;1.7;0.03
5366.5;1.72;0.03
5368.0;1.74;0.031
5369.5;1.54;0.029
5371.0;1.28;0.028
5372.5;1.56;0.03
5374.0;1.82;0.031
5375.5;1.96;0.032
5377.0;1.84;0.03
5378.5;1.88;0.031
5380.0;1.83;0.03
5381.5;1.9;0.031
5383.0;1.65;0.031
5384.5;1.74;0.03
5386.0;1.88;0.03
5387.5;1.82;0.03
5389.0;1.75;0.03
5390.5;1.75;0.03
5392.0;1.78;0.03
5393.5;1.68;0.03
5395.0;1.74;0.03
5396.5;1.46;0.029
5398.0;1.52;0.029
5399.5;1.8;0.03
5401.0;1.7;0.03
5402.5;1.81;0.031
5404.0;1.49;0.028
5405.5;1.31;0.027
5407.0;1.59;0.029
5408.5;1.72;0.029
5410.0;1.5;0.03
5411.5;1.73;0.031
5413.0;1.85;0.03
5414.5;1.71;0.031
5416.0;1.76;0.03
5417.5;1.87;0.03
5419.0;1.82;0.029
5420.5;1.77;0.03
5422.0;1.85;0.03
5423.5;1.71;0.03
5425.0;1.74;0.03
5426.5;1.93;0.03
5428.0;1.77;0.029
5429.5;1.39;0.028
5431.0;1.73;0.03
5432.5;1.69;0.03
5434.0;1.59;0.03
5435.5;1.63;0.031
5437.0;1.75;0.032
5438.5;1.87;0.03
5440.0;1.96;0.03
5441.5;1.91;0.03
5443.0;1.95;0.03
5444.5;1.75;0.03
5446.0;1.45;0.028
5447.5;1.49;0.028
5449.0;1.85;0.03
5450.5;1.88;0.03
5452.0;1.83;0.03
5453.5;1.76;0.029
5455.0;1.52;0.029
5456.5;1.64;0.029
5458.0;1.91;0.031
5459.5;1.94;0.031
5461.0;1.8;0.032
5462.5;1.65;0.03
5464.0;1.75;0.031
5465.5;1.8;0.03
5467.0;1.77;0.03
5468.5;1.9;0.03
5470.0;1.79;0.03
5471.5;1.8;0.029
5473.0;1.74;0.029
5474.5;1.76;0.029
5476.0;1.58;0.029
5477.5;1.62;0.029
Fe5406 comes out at 2.1 angstrom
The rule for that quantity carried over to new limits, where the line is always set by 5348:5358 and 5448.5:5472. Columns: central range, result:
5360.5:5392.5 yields 1.2 angstrom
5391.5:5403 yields 0.8 angstrom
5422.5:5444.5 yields 0.5 angstrom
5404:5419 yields 1.1 angstrom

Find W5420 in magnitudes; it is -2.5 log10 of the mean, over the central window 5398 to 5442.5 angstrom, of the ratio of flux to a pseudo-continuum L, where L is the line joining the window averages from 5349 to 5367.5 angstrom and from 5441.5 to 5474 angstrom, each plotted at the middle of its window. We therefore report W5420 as 0.04 mag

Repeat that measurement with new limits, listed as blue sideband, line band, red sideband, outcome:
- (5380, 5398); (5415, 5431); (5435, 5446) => 0.02 mag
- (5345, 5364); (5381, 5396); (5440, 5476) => 0.03 mag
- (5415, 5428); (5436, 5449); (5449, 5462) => 0.01 mag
